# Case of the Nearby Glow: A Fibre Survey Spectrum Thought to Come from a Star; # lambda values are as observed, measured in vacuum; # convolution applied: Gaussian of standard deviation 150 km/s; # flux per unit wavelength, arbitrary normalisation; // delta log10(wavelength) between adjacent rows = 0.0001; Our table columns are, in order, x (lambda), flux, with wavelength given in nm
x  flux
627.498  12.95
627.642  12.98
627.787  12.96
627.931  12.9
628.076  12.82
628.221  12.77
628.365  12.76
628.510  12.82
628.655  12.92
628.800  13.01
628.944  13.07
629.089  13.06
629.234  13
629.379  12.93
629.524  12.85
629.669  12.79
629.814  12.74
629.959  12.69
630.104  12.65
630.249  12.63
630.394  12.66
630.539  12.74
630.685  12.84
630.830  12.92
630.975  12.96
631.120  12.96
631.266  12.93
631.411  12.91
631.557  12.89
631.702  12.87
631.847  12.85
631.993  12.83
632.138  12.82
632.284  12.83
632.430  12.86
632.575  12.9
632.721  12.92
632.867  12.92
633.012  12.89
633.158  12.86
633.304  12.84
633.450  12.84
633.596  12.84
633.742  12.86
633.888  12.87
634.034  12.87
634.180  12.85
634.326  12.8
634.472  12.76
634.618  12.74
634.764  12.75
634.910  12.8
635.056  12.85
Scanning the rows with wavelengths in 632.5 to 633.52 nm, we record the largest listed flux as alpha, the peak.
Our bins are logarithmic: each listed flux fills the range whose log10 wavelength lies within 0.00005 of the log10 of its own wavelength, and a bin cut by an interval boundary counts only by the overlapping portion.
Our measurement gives 12.92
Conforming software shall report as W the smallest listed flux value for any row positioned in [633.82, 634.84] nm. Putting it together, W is 12.74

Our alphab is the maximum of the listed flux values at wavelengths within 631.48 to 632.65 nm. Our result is 12.9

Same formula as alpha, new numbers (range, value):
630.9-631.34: 12.96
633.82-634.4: 12.87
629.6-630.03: 12.79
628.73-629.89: 13.07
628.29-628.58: 12.82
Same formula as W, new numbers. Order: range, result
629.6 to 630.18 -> 12.65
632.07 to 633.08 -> 12.82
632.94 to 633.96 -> 12.84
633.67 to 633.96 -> 12.86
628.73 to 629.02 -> 13.01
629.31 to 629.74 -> 12.79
